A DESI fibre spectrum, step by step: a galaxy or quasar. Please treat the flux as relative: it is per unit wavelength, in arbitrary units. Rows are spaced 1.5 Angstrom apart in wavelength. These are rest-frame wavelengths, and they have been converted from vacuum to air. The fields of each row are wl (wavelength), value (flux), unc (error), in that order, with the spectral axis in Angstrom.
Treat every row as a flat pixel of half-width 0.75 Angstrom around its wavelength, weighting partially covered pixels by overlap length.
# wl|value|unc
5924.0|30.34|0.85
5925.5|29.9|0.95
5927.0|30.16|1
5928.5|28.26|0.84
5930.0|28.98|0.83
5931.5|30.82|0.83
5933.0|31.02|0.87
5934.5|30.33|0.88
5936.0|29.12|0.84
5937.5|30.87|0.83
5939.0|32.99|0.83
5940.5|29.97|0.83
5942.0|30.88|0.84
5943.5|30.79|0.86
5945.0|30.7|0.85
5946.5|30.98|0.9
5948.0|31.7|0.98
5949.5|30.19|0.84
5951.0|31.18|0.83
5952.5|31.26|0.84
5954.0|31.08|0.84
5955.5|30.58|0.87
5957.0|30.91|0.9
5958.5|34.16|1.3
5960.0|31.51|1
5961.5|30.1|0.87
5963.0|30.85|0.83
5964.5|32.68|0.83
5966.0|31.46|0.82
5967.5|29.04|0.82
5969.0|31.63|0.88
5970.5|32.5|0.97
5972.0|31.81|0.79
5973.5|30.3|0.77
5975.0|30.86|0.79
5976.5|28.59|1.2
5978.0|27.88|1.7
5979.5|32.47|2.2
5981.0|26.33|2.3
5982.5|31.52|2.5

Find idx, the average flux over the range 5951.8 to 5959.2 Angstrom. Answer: 31.6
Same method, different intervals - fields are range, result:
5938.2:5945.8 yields 31.1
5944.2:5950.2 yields 30.9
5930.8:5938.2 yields 30.4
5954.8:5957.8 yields 30.8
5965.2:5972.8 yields 31.3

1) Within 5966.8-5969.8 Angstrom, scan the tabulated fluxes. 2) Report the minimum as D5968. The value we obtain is 29.04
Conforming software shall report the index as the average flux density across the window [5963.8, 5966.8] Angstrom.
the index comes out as 32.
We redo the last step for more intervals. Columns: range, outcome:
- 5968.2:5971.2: 32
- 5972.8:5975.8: 30.6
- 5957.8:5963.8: 31.6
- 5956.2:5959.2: 32.5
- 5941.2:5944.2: 30.8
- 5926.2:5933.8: 29.9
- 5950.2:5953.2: 31.2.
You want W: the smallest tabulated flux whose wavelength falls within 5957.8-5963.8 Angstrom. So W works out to 30.1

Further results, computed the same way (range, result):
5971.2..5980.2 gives 27.88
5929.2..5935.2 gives 28.98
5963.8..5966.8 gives 31.46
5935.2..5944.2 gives 29.12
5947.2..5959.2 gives 30.19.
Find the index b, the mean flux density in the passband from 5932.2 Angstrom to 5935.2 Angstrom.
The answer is 30.7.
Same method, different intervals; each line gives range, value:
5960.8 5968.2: 30.8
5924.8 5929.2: 29.4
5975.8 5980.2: 29.6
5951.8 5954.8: 31.2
